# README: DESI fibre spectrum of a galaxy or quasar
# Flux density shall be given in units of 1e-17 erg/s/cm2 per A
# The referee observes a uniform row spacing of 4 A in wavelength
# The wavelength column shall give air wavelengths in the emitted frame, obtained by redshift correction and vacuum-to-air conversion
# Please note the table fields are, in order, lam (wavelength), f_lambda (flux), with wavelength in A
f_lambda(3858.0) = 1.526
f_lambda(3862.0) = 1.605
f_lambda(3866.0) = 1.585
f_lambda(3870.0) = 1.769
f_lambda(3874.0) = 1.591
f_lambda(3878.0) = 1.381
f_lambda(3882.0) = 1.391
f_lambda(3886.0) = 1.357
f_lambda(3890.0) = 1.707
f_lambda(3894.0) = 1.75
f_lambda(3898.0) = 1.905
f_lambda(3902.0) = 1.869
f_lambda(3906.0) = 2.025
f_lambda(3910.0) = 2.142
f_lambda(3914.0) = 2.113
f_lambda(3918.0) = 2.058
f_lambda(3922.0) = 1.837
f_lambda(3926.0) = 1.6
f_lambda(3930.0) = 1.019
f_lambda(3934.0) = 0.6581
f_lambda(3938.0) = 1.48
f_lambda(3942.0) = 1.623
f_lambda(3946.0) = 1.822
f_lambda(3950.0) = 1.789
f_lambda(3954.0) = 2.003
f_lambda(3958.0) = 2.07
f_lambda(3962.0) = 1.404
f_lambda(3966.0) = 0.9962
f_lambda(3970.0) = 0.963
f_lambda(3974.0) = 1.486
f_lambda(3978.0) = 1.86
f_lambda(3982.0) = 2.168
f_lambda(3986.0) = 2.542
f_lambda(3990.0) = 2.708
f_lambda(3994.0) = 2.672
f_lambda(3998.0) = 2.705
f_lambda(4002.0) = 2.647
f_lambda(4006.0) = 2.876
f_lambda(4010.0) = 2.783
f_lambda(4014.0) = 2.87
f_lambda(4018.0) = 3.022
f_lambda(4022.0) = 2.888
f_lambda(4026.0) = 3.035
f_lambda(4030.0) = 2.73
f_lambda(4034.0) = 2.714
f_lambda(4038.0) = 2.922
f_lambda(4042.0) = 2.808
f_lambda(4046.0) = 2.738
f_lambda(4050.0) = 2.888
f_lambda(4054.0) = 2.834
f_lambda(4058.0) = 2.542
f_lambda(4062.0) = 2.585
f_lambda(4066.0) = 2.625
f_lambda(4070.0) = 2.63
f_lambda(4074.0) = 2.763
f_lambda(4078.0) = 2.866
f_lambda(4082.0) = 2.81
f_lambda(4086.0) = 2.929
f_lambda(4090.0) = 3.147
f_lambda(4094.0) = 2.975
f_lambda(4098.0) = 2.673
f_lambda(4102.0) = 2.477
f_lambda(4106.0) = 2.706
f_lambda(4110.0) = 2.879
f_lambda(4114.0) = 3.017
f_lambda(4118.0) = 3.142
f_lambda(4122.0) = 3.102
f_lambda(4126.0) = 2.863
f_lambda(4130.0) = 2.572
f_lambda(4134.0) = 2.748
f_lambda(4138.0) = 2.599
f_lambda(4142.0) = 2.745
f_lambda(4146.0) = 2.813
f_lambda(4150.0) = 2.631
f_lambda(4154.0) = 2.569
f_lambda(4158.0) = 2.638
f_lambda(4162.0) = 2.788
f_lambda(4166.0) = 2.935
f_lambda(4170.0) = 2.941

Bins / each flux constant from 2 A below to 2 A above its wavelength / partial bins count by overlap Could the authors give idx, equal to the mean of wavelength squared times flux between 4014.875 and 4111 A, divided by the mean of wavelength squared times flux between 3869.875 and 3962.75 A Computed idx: 1.8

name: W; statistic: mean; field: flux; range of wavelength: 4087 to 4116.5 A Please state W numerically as 2.85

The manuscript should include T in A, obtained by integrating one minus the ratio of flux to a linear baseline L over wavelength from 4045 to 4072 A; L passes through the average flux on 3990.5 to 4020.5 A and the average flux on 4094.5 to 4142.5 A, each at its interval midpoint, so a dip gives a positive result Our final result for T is 1.0 A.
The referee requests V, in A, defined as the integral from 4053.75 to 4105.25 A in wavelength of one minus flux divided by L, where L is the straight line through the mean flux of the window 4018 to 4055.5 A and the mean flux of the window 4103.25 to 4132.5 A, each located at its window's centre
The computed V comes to 2.0 A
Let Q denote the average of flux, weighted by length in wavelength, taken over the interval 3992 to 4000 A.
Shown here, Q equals 2.69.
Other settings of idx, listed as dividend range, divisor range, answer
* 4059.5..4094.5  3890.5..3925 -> 1.57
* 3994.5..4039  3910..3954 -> 1.80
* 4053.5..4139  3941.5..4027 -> 1.32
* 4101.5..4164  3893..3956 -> 1.78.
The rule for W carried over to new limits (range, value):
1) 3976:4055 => 2.72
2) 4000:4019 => 2.83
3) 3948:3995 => 1.87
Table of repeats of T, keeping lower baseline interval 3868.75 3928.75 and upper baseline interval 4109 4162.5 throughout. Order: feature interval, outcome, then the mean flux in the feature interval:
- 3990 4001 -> -2.6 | 2.69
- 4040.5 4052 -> -2.0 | 2.81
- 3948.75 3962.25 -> 0.9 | 1.87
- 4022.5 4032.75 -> -2.4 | 2.87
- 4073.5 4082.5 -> -1.0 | 2.82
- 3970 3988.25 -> 1.8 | 1.91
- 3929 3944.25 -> 5.6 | 1.22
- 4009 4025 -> -4.5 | 2.91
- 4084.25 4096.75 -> -1.9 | 3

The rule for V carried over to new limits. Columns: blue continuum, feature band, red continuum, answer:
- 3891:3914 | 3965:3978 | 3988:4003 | 6.4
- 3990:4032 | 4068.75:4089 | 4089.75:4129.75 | 0.2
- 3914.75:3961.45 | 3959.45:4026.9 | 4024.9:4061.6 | -1.2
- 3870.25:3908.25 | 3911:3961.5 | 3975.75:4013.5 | 9.4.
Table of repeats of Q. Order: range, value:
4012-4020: 2.95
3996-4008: 2.74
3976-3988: 2.19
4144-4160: 2.66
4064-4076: 2.67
